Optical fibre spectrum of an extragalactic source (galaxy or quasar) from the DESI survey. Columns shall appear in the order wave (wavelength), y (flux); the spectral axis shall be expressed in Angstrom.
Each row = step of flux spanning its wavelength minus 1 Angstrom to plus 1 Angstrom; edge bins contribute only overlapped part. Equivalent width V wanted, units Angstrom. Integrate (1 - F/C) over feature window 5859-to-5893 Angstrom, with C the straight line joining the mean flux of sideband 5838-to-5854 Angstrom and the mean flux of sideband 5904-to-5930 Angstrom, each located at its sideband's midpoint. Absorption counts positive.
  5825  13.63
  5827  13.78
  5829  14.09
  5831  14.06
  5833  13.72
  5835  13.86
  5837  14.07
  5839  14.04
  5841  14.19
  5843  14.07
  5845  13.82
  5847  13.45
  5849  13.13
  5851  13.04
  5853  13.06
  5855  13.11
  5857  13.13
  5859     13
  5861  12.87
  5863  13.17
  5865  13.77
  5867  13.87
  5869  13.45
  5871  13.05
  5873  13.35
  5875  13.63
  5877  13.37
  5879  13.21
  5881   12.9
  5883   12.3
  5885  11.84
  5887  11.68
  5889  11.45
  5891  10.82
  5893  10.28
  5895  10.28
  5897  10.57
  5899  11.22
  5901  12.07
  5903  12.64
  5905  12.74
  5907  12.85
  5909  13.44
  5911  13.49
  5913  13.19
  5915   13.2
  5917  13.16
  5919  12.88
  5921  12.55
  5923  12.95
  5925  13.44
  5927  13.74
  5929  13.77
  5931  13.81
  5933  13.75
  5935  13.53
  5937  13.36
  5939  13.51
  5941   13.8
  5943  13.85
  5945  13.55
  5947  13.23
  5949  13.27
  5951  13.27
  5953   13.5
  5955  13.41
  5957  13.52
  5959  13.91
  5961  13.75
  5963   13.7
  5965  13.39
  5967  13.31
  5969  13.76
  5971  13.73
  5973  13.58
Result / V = 1.8 Angstrom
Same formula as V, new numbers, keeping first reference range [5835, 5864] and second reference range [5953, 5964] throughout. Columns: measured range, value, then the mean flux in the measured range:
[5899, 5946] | 1.2 Angstrom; 13.2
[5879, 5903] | 3.5 Angstrom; 11.5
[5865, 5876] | 0.0 Angstrom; 13.5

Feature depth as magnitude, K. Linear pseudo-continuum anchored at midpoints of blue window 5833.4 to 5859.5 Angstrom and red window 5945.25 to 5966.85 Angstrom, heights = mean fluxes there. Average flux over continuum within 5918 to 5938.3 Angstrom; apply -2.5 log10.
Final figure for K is 0.010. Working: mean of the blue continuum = 13.6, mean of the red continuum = 13.5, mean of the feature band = 13.4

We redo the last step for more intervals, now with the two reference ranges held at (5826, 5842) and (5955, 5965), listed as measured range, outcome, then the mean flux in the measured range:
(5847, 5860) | 0.07 mag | 13.1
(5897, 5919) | 0.09 mag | 12.7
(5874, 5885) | 0.07 mag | 13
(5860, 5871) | 0.04 mag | 13.4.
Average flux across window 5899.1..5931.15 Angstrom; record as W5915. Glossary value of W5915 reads 13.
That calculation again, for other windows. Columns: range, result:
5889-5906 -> 11.3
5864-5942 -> 12.8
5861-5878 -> 13.4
